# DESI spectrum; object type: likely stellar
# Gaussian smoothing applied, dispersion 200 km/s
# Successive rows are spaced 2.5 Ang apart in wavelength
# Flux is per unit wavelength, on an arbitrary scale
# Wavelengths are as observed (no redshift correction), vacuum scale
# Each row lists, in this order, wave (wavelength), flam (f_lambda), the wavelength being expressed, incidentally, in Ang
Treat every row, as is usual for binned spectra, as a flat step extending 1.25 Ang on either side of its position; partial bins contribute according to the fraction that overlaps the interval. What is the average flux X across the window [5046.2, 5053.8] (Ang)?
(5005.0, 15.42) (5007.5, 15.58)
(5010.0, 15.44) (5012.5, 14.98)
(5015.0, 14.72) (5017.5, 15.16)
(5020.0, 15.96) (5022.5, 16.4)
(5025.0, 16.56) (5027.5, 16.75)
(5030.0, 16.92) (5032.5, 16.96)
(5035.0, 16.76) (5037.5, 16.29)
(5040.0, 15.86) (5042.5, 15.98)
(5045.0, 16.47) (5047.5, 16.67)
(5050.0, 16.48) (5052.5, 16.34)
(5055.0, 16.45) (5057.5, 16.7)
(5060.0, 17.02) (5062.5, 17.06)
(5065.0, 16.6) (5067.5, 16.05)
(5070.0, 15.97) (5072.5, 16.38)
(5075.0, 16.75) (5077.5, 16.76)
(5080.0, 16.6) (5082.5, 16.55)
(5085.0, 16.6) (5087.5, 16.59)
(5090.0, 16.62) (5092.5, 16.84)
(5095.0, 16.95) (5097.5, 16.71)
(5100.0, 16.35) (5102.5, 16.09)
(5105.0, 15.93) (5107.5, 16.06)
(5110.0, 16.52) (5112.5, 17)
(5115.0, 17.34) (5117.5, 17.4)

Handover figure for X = 16.5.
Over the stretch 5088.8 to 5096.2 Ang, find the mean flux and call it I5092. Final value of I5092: 16.8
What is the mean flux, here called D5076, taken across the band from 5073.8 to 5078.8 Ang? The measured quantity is 16.8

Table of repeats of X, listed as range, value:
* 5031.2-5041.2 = 16.5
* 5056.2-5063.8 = 16.9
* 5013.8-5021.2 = 15.3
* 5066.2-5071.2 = 16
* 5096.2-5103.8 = 16.4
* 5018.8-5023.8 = 16.2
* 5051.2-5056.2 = 16.4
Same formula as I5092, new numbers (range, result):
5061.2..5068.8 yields 16.6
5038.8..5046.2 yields 16.1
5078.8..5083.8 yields 16.6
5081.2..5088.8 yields 16.6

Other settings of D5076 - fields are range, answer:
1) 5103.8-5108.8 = 16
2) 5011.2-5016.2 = 14.9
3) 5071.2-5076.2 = 16.6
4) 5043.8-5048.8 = 16.6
